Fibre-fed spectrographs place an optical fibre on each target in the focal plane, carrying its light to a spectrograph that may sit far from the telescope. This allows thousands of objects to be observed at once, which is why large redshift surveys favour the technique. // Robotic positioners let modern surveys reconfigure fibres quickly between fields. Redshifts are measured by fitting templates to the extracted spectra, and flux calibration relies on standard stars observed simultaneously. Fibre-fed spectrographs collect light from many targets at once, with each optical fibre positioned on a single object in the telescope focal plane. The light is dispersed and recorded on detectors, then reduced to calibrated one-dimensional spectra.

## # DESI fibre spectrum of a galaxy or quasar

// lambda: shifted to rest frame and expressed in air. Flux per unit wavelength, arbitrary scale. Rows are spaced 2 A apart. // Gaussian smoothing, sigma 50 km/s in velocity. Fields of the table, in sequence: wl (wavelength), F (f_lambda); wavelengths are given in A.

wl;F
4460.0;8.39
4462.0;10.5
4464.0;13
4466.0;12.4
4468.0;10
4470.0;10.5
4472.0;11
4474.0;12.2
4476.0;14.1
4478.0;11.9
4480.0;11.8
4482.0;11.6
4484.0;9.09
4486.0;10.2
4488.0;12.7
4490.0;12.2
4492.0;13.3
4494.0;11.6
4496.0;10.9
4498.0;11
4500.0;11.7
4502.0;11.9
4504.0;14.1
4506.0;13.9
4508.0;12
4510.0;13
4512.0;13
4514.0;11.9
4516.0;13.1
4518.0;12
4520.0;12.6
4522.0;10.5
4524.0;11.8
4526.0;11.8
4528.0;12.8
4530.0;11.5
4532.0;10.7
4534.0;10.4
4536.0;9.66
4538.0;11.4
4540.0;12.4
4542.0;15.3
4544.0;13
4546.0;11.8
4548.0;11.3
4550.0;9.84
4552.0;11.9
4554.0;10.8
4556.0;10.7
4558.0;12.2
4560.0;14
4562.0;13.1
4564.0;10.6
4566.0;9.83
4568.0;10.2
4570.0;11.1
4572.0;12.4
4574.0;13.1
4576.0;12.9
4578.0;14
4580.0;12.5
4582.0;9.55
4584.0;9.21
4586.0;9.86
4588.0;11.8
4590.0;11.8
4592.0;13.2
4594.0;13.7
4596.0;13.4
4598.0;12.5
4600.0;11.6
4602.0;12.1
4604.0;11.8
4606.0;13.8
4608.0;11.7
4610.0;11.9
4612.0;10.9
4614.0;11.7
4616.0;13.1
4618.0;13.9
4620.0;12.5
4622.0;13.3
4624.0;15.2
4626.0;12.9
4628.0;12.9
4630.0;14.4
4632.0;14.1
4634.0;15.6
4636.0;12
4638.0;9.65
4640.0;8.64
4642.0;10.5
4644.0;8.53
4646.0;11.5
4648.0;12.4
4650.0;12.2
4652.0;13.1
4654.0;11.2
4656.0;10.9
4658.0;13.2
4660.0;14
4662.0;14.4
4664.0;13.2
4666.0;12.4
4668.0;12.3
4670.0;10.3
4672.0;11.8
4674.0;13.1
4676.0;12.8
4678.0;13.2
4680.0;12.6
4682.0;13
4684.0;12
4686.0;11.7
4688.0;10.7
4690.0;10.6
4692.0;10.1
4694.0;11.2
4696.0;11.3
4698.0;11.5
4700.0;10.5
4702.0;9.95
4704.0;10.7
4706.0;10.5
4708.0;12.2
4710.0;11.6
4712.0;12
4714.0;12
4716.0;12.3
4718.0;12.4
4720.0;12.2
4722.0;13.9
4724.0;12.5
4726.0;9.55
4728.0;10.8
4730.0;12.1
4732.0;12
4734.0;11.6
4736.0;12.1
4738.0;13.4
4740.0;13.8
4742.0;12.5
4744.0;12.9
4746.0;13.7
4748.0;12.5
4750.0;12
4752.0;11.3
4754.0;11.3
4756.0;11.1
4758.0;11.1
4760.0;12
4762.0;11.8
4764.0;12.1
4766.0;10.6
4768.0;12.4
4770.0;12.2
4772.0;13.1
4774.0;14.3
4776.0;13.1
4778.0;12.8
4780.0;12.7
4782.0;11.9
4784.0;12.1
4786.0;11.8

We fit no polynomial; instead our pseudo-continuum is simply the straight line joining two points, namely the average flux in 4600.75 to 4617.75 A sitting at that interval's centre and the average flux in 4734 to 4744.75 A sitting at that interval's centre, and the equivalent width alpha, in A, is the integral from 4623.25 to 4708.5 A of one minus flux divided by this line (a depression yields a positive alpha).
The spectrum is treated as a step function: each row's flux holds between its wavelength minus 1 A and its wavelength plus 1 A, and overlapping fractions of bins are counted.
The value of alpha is 3.4 A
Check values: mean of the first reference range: 12.2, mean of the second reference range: 12.8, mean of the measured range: 12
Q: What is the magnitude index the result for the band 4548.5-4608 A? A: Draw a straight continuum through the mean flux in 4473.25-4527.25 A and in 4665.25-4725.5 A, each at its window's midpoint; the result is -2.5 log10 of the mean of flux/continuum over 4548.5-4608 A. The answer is 0.01 mag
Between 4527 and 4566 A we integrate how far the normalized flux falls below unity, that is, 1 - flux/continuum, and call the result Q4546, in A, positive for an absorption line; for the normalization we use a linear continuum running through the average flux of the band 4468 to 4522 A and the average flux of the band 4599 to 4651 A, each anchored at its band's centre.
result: 1.2 A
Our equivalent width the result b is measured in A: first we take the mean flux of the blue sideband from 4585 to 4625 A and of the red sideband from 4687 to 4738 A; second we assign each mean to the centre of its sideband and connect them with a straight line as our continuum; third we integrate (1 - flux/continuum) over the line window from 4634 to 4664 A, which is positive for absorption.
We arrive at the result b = 0.7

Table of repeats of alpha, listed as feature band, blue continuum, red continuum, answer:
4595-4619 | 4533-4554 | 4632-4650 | -1.94 A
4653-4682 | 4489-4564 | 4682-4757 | -1.76 A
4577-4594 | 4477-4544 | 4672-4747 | 0.45 A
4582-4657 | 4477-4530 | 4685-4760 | -1.63 A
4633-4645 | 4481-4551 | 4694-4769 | 1.05 A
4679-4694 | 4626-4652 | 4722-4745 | 0.70 A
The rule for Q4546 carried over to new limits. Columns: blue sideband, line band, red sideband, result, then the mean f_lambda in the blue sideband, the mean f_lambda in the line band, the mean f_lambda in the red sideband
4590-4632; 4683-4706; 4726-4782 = 2.9 A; 12.8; 10.9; 12.2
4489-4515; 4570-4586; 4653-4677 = 0.8 A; 12.3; 11.8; 12.5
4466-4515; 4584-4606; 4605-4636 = 1.4 A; 11.9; 12.1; 13.2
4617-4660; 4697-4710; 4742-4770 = 1.3 A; 12.4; 10.9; 11.9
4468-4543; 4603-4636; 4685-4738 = -3.9 A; 11.9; 13.1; 11.5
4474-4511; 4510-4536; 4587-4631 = 0.9 A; 12.1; 11.8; 12.7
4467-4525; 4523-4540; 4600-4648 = 1.0 A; 11.9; 11.3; 12.3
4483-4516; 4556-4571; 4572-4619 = 0.8 A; 12.1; 11.5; 12.2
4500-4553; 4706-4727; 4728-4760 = 0.3 A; 12.1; 12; 12.2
